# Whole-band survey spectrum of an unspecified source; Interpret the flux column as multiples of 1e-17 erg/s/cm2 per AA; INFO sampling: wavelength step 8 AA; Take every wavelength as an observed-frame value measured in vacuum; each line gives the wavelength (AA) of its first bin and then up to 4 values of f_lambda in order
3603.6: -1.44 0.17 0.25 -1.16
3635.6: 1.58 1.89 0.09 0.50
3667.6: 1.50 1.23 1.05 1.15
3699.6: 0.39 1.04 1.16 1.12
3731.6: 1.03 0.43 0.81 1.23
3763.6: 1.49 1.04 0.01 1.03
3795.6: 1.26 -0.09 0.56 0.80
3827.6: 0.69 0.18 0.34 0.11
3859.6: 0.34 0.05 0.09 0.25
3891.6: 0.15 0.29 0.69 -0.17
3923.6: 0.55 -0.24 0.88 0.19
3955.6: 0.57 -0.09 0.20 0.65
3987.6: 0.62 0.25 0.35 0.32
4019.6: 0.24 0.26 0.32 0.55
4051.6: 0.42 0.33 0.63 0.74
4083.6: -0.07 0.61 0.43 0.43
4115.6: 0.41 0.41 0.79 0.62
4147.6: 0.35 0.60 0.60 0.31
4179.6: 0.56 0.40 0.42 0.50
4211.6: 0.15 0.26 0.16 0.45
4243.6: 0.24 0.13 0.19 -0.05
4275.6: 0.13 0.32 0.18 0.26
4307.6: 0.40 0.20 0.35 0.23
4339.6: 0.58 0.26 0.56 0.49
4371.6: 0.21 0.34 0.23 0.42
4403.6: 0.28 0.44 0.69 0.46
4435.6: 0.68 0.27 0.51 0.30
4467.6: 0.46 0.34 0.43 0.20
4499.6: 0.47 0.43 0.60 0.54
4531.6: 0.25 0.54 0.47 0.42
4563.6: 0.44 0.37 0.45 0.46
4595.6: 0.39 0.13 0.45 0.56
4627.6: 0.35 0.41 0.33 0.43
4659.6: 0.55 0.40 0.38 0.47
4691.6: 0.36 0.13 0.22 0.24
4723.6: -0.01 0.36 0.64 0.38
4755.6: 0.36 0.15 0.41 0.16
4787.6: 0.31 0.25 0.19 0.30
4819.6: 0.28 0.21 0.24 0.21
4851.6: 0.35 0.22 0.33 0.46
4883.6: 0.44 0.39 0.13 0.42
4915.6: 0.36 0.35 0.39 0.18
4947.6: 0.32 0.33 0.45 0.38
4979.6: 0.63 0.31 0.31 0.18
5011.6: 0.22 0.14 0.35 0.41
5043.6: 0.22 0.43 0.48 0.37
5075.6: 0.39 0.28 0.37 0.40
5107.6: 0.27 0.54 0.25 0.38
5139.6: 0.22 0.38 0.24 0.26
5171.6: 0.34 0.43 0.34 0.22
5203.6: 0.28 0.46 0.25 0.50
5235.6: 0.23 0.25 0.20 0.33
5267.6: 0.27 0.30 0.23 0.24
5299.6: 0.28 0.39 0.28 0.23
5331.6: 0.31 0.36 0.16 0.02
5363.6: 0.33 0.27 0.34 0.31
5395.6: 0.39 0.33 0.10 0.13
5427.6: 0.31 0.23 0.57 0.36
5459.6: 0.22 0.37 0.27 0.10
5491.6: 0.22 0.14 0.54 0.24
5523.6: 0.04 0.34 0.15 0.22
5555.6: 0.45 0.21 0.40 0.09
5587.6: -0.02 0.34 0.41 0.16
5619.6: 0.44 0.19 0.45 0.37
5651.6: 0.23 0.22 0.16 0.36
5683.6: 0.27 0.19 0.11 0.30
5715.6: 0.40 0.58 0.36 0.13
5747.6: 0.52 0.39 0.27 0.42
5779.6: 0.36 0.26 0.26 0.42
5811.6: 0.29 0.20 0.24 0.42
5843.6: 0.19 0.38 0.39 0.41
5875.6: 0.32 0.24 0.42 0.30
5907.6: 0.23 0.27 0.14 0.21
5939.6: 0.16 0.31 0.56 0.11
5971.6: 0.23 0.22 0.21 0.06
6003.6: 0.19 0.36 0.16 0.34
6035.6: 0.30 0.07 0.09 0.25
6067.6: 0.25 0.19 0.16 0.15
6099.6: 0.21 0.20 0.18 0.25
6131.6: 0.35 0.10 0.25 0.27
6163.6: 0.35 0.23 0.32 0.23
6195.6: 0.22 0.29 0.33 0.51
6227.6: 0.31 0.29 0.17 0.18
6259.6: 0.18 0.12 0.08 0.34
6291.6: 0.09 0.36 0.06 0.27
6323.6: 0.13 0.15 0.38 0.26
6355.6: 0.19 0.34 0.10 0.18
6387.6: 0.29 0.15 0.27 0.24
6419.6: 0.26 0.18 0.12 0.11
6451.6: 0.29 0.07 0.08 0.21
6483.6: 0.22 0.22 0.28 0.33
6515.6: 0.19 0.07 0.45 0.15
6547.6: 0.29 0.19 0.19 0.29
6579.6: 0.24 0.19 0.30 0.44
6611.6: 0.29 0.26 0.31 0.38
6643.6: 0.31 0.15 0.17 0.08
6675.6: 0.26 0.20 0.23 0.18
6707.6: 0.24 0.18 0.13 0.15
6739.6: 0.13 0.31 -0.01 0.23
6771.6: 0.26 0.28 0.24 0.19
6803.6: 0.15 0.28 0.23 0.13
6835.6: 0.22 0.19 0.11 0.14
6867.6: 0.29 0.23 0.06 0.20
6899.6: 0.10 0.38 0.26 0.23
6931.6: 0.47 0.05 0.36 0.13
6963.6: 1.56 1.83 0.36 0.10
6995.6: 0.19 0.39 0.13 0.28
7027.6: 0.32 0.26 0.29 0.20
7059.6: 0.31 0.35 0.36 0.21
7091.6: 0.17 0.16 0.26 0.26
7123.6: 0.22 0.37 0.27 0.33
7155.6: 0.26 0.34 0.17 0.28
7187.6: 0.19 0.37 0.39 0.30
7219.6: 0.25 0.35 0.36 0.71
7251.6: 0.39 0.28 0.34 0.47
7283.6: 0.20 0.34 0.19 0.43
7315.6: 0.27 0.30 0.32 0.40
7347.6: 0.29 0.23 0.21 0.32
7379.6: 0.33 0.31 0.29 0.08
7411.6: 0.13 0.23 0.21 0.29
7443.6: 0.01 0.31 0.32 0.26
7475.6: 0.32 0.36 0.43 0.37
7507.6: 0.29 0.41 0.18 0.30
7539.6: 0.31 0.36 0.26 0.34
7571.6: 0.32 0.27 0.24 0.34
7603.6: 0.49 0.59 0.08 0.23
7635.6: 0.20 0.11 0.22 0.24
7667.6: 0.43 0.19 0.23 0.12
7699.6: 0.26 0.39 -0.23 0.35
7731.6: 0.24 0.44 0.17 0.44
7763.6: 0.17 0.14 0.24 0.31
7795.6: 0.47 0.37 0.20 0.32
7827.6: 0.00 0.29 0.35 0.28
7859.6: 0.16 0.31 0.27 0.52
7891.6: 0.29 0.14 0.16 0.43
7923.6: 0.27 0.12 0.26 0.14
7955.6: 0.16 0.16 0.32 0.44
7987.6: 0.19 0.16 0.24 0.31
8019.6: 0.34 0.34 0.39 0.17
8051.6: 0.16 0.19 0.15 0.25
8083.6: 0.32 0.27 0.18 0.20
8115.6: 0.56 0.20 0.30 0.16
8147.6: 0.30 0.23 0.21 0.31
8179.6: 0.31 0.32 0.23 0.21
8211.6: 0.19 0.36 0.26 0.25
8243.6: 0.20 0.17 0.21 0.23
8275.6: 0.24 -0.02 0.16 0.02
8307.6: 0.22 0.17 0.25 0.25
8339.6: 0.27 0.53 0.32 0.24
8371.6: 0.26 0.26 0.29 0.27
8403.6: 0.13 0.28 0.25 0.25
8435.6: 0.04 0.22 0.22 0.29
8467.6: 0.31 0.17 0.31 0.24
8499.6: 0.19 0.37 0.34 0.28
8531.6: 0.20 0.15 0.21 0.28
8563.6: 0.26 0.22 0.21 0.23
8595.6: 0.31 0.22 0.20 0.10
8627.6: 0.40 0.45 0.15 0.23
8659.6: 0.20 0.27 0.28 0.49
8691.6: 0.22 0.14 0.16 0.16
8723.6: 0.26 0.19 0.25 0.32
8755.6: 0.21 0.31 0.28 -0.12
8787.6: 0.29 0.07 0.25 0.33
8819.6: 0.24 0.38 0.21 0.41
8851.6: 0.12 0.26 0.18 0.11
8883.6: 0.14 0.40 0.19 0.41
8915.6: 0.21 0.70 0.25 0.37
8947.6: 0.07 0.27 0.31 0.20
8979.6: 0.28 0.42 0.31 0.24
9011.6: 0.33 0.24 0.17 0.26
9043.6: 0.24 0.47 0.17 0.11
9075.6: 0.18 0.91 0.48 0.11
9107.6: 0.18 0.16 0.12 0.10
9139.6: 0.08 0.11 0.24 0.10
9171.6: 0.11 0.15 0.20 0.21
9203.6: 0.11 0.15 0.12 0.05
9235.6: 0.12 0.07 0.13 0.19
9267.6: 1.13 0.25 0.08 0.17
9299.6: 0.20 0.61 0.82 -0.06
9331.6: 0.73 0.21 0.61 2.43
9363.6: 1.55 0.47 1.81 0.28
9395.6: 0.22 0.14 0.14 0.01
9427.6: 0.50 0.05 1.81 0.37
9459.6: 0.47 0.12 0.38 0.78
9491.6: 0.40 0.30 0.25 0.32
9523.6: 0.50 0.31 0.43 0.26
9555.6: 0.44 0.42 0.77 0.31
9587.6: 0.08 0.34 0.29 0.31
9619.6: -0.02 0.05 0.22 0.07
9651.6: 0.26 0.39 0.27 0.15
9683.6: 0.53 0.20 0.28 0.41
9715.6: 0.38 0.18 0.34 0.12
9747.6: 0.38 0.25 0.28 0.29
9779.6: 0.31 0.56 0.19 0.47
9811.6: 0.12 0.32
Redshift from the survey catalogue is 0.87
